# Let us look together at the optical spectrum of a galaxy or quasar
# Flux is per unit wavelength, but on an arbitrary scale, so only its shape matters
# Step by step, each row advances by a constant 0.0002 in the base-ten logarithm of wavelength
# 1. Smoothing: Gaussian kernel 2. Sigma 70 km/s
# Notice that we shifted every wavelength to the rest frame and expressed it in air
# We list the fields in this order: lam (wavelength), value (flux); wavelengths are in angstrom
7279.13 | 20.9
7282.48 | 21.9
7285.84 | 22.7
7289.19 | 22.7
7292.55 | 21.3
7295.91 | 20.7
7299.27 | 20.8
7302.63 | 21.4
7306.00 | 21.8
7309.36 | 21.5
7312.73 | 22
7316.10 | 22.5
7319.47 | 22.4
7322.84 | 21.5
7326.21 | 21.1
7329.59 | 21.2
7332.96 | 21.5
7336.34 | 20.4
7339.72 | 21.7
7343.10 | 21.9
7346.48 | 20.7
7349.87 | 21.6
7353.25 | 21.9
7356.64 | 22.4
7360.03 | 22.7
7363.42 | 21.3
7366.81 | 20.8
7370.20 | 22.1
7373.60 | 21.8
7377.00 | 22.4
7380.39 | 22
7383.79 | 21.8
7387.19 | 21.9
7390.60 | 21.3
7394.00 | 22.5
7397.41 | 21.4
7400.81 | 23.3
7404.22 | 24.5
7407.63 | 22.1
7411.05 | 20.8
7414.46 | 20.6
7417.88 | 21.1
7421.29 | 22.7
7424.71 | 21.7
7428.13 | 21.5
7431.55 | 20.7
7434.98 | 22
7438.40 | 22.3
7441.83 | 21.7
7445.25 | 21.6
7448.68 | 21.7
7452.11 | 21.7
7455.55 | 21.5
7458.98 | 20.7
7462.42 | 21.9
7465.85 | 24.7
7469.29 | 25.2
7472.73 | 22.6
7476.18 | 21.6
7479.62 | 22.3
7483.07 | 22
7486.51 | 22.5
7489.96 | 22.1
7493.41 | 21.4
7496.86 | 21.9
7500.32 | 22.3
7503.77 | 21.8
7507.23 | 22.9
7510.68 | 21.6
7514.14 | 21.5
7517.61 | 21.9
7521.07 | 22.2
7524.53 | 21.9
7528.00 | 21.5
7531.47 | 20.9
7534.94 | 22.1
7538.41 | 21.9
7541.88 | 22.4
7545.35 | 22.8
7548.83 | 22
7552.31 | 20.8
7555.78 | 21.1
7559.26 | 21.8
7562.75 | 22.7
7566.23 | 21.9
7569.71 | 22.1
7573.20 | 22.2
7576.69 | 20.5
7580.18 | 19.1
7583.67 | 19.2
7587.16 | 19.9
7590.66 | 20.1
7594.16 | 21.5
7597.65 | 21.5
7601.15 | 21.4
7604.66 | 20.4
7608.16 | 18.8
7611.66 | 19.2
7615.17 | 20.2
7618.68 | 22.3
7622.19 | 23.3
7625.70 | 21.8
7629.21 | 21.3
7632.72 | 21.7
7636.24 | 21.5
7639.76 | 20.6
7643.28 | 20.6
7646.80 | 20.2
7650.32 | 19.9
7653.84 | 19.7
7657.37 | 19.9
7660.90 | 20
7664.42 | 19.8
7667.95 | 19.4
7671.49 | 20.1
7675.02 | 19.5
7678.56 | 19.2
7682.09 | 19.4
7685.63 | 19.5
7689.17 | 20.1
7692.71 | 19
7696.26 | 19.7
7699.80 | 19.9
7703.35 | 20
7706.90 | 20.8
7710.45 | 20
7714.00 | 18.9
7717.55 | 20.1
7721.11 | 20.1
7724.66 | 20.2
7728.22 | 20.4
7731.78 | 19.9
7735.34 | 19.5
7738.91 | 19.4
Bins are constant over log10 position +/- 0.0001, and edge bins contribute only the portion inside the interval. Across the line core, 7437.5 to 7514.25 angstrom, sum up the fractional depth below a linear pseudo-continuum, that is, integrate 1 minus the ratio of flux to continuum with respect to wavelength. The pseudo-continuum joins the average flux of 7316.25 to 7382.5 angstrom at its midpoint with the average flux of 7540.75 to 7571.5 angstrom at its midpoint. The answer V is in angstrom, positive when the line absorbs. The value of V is -1.1 angstrom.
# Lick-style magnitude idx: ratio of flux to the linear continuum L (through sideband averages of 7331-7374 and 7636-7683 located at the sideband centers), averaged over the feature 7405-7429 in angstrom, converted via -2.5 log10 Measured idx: -0.019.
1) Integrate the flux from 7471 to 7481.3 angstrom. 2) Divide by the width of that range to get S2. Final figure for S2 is 22.2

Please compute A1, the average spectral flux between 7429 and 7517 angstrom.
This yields 22.1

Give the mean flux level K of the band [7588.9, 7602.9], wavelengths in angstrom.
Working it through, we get 21.1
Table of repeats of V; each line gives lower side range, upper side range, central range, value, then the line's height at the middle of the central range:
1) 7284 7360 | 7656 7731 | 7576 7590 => 0.5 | 20.4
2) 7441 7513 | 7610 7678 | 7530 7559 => -0.3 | 21.5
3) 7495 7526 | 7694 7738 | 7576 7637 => 0.8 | 21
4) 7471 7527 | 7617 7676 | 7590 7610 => 0.5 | 21.1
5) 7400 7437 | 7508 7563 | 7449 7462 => 0.3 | 21.9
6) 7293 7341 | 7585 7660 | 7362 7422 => -1.8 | 21.3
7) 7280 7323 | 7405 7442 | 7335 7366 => 0.1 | 21.7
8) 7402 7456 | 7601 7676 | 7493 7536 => -1.2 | 21.3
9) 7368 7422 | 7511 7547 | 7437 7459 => 0.3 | 22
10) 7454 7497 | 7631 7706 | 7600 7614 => 0.6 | 20.7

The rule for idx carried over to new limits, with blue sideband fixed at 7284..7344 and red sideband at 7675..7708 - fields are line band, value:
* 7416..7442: -0.03 mag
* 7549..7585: -0.05 mag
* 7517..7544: -0.07 mag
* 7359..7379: -0.02 mag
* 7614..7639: -0.09 mag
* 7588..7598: -0.04 mag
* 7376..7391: -0.03 mag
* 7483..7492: -0.08 mag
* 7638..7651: -0.02 mag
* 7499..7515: -0.07 mag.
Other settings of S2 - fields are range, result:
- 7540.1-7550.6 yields 22.4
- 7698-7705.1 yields 20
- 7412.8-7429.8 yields 21.5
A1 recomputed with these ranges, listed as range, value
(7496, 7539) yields 21.9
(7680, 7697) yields 19.5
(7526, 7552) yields 21.9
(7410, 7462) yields 21.5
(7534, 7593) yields 21.3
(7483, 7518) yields 22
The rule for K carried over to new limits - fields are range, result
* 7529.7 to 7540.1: 21.6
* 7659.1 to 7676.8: 19.8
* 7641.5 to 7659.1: 20.1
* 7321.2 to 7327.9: 21.3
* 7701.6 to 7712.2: 20.3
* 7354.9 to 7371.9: 21.9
